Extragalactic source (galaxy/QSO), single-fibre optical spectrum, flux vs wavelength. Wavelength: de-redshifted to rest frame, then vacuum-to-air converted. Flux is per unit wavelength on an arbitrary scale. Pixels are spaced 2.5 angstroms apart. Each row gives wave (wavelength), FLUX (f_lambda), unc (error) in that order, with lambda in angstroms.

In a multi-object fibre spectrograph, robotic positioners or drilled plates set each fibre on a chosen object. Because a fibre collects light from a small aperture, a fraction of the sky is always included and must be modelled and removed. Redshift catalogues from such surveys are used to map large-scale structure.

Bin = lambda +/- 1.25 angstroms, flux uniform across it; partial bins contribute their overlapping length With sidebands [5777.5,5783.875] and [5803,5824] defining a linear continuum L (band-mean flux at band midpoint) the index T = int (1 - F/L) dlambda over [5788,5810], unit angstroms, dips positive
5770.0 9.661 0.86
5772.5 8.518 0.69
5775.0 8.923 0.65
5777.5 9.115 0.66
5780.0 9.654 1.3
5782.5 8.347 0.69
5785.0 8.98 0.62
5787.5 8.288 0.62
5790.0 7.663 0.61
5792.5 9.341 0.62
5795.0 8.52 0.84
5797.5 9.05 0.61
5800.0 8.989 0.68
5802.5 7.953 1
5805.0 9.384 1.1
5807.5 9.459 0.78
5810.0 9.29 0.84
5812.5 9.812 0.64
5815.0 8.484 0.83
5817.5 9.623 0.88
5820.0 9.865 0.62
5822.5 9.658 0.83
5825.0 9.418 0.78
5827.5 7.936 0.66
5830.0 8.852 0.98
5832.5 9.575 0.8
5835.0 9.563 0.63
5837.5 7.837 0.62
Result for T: 1.01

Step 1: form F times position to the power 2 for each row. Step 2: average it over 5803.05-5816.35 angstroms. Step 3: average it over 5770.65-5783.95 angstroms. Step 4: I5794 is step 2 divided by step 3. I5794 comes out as 1.04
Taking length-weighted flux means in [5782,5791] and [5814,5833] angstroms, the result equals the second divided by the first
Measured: 1.1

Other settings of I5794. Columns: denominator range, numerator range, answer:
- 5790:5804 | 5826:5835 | 1.04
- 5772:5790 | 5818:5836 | 1.08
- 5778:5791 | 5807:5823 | 1.11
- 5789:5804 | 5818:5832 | 1.08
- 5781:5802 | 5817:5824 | 1.14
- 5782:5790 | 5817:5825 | 1.16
